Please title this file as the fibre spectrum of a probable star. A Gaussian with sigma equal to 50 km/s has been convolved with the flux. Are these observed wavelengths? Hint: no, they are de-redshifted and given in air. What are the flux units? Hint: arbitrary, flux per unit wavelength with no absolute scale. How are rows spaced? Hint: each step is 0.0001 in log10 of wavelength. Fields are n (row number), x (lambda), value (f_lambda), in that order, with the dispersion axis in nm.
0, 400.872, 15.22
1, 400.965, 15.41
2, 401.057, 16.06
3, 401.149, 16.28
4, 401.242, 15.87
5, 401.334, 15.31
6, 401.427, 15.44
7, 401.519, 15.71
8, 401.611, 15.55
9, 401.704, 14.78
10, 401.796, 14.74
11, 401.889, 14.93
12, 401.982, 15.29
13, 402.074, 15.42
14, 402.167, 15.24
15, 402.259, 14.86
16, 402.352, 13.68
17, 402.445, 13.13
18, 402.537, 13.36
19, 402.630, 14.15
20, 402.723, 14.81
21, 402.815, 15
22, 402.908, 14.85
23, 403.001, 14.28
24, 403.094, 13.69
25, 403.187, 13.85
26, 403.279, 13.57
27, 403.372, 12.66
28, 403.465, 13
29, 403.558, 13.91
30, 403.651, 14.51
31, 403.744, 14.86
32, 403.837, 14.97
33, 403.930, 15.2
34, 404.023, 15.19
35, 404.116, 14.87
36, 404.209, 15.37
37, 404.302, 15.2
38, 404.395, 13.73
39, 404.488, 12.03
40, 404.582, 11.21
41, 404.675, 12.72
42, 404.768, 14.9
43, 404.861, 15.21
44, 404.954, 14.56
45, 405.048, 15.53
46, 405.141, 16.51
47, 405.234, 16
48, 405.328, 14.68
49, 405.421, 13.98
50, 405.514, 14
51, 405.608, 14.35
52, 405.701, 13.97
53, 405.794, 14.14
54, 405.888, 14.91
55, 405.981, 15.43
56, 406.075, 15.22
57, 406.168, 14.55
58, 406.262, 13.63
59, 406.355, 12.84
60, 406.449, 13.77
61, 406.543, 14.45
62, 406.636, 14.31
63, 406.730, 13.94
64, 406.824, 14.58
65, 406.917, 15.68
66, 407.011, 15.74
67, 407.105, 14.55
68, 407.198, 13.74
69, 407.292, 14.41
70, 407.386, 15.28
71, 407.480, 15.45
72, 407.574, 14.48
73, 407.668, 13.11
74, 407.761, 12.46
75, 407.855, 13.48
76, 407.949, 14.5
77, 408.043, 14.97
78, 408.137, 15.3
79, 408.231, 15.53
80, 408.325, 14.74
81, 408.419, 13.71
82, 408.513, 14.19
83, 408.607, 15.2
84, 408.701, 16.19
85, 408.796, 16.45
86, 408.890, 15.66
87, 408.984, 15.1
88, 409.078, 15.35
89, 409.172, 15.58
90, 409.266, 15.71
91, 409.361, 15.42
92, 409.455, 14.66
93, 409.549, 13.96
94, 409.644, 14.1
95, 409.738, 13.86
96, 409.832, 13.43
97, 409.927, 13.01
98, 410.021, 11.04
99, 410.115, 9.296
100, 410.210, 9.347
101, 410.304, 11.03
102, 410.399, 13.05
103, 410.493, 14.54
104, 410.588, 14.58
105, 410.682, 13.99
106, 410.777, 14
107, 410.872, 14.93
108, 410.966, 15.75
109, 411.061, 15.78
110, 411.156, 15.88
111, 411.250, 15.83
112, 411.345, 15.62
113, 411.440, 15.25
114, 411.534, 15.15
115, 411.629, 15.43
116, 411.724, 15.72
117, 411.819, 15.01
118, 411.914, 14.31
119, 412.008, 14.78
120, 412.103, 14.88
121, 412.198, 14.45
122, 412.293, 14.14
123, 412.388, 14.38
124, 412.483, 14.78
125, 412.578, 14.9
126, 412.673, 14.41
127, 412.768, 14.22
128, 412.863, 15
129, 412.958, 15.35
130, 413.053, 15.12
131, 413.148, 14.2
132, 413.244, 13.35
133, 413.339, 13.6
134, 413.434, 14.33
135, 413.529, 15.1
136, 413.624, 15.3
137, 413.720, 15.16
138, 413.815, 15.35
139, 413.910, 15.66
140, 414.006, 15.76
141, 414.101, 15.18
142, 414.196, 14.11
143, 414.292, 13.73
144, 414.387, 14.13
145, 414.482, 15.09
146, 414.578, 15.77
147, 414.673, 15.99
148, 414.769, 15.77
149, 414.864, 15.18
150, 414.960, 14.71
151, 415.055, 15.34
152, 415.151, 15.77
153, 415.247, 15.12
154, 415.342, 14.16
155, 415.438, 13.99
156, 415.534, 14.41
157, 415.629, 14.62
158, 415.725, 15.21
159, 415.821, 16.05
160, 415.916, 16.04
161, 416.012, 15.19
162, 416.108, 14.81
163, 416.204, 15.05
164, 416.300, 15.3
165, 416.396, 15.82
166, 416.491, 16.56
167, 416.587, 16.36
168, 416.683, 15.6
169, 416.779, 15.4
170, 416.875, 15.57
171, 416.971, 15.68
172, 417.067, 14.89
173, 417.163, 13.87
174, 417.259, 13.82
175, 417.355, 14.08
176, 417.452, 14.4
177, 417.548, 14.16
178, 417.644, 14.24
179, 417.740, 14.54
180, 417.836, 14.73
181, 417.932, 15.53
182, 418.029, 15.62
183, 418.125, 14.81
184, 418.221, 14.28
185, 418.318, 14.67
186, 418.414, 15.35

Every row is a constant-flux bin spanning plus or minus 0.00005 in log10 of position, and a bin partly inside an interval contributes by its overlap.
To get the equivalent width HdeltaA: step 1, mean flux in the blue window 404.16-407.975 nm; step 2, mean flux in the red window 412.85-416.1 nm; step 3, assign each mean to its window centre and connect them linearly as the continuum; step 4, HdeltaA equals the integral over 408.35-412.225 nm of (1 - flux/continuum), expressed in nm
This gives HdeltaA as 0.06 nm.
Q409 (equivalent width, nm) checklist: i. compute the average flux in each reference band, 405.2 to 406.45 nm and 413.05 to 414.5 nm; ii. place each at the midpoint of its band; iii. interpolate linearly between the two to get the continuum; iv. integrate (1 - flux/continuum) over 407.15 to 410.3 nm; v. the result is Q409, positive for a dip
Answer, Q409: 0.07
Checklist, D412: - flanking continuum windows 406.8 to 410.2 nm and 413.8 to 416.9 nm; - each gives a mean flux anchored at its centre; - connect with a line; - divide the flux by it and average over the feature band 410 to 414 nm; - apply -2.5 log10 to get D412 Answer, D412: 0.03 mag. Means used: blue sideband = 14.4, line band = 14.4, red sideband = 15.2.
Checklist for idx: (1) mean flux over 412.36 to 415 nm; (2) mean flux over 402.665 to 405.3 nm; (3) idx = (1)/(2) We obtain 1.0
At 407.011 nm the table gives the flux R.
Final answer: 15.74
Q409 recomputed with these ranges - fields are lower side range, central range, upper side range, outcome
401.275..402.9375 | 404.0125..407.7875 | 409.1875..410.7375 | -0.10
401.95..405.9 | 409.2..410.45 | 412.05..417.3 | 0.15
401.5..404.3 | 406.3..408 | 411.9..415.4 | 0.04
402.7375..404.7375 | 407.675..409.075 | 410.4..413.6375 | -0.03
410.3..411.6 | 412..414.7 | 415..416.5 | 0.04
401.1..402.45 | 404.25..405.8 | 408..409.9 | 0.08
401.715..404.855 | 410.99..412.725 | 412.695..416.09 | -0.03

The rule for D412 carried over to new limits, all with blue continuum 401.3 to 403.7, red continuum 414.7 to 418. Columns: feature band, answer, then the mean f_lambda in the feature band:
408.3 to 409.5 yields -0.04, 15.2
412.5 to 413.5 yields 0.03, 14.5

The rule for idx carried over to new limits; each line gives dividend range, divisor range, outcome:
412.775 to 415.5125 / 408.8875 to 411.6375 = 1.05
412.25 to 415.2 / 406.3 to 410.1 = 1.03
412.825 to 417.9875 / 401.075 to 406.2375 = 1.03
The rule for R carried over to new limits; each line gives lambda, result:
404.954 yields 14.56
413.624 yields 15.3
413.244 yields 13.35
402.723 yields 14.81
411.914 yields 14.31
